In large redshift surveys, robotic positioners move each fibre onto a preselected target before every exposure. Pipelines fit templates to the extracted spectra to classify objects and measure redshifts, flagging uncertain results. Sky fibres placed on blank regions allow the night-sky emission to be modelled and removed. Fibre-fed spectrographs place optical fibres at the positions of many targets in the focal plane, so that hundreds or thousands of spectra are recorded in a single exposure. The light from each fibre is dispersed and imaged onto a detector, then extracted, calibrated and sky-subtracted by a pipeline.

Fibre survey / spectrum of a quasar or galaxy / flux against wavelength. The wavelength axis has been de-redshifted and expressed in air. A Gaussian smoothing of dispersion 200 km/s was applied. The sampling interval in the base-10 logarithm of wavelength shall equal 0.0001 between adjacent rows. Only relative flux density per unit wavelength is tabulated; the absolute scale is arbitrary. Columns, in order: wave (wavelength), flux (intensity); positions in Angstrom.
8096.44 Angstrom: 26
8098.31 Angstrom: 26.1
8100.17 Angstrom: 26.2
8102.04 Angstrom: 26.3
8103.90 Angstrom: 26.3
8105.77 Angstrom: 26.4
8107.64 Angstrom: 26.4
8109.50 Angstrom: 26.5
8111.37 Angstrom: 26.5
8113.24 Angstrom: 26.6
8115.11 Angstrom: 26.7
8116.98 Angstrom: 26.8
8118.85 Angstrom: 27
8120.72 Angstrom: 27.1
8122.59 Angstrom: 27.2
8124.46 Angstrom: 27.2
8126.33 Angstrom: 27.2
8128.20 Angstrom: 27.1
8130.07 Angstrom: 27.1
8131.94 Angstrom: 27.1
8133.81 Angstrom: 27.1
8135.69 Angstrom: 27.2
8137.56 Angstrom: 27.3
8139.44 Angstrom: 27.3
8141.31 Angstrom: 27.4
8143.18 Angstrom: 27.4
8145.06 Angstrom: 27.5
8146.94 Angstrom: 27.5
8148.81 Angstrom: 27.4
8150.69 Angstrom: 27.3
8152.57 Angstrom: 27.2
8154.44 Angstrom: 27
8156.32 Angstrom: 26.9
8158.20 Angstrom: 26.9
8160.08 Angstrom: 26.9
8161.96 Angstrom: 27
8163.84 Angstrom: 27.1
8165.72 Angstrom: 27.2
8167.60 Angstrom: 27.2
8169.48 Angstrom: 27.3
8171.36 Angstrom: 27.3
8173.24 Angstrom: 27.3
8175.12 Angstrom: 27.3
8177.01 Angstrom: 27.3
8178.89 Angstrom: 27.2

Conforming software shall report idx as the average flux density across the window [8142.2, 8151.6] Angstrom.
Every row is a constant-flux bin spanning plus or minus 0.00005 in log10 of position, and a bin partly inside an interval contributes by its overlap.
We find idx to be 27.4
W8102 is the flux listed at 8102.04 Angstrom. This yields 26.3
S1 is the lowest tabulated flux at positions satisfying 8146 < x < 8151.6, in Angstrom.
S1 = 27.3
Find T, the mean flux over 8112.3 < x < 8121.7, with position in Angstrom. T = 26.8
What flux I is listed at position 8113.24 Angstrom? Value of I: 26.6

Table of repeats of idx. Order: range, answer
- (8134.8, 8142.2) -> 27.3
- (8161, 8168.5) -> 27.1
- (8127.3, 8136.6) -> 27.1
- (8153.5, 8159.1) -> 27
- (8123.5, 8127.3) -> 27.2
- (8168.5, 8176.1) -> 27.3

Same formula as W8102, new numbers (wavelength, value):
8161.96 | 27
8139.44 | 27.3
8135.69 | 27.2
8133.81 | 27.1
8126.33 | 27.2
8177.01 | 27.3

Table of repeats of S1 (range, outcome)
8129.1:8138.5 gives 27.1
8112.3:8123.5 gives 26.6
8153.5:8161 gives 26.9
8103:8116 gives 26.3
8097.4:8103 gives 26.1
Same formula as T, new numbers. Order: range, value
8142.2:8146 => 27.4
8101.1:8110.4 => 26.4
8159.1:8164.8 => 27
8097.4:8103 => 26.2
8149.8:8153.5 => 27.2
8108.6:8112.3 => 26.5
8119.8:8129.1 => 27.2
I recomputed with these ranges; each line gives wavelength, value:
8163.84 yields 27.1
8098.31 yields 26.1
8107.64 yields 26.4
